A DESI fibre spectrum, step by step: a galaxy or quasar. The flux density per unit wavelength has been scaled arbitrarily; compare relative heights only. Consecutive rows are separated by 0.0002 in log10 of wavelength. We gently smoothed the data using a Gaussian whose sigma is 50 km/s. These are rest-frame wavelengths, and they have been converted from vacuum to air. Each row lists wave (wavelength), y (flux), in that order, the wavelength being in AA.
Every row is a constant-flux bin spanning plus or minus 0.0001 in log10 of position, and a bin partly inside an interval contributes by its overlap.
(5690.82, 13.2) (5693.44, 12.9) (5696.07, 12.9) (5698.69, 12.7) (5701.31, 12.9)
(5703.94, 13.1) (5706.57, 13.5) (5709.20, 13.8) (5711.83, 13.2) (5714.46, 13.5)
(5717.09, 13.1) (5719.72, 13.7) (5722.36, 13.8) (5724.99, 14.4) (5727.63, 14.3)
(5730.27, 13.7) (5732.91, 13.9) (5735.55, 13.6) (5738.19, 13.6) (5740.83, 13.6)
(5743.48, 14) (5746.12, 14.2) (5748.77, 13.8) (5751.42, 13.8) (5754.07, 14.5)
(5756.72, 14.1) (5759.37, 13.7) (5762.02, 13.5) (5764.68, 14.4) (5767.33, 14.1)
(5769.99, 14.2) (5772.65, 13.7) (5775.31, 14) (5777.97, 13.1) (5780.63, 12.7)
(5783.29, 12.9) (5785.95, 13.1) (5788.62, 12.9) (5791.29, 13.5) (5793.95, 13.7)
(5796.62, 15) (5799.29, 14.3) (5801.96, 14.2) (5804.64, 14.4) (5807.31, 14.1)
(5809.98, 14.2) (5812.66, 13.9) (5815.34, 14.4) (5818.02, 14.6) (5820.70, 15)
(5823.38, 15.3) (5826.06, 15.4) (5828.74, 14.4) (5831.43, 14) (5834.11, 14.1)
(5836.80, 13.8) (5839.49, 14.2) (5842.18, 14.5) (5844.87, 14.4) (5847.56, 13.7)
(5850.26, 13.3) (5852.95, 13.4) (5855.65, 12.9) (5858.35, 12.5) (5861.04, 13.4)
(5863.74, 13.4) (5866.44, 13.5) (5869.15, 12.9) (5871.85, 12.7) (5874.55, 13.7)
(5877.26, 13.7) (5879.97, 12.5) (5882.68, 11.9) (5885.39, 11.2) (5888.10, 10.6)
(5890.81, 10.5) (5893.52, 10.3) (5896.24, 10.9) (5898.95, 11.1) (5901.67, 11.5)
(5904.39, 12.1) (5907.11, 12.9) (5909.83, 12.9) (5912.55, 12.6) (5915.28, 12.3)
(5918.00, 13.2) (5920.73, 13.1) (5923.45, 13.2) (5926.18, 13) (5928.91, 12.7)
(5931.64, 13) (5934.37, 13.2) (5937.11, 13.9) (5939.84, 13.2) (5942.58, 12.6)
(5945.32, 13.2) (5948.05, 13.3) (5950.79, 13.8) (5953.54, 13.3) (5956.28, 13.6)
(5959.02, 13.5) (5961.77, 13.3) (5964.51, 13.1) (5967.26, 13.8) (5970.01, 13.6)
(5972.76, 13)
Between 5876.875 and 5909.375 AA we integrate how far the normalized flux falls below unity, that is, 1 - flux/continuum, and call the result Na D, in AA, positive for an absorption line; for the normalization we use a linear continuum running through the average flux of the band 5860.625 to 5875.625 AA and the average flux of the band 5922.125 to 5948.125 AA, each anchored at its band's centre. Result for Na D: 4.0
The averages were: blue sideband 13.3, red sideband 13.1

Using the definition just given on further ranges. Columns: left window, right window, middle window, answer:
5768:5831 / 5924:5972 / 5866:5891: 2.36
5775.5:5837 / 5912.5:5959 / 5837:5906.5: 5.09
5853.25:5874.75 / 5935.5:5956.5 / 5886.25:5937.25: 3.98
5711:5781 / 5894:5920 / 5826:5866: -3.15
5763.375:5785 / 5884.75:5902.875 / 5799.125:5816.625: -1.85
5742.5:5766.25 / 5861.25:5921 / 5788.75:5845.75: -4.87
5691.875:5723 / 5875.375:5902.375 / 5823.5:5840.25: -3.30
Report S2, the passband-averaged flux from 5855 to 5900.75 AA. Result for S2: 12.2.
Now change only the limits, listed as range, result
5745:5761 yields 14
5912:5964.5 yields 13.2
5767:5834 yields 14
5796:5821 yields 14.4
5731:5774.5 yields 13.9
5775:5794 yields 13.2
